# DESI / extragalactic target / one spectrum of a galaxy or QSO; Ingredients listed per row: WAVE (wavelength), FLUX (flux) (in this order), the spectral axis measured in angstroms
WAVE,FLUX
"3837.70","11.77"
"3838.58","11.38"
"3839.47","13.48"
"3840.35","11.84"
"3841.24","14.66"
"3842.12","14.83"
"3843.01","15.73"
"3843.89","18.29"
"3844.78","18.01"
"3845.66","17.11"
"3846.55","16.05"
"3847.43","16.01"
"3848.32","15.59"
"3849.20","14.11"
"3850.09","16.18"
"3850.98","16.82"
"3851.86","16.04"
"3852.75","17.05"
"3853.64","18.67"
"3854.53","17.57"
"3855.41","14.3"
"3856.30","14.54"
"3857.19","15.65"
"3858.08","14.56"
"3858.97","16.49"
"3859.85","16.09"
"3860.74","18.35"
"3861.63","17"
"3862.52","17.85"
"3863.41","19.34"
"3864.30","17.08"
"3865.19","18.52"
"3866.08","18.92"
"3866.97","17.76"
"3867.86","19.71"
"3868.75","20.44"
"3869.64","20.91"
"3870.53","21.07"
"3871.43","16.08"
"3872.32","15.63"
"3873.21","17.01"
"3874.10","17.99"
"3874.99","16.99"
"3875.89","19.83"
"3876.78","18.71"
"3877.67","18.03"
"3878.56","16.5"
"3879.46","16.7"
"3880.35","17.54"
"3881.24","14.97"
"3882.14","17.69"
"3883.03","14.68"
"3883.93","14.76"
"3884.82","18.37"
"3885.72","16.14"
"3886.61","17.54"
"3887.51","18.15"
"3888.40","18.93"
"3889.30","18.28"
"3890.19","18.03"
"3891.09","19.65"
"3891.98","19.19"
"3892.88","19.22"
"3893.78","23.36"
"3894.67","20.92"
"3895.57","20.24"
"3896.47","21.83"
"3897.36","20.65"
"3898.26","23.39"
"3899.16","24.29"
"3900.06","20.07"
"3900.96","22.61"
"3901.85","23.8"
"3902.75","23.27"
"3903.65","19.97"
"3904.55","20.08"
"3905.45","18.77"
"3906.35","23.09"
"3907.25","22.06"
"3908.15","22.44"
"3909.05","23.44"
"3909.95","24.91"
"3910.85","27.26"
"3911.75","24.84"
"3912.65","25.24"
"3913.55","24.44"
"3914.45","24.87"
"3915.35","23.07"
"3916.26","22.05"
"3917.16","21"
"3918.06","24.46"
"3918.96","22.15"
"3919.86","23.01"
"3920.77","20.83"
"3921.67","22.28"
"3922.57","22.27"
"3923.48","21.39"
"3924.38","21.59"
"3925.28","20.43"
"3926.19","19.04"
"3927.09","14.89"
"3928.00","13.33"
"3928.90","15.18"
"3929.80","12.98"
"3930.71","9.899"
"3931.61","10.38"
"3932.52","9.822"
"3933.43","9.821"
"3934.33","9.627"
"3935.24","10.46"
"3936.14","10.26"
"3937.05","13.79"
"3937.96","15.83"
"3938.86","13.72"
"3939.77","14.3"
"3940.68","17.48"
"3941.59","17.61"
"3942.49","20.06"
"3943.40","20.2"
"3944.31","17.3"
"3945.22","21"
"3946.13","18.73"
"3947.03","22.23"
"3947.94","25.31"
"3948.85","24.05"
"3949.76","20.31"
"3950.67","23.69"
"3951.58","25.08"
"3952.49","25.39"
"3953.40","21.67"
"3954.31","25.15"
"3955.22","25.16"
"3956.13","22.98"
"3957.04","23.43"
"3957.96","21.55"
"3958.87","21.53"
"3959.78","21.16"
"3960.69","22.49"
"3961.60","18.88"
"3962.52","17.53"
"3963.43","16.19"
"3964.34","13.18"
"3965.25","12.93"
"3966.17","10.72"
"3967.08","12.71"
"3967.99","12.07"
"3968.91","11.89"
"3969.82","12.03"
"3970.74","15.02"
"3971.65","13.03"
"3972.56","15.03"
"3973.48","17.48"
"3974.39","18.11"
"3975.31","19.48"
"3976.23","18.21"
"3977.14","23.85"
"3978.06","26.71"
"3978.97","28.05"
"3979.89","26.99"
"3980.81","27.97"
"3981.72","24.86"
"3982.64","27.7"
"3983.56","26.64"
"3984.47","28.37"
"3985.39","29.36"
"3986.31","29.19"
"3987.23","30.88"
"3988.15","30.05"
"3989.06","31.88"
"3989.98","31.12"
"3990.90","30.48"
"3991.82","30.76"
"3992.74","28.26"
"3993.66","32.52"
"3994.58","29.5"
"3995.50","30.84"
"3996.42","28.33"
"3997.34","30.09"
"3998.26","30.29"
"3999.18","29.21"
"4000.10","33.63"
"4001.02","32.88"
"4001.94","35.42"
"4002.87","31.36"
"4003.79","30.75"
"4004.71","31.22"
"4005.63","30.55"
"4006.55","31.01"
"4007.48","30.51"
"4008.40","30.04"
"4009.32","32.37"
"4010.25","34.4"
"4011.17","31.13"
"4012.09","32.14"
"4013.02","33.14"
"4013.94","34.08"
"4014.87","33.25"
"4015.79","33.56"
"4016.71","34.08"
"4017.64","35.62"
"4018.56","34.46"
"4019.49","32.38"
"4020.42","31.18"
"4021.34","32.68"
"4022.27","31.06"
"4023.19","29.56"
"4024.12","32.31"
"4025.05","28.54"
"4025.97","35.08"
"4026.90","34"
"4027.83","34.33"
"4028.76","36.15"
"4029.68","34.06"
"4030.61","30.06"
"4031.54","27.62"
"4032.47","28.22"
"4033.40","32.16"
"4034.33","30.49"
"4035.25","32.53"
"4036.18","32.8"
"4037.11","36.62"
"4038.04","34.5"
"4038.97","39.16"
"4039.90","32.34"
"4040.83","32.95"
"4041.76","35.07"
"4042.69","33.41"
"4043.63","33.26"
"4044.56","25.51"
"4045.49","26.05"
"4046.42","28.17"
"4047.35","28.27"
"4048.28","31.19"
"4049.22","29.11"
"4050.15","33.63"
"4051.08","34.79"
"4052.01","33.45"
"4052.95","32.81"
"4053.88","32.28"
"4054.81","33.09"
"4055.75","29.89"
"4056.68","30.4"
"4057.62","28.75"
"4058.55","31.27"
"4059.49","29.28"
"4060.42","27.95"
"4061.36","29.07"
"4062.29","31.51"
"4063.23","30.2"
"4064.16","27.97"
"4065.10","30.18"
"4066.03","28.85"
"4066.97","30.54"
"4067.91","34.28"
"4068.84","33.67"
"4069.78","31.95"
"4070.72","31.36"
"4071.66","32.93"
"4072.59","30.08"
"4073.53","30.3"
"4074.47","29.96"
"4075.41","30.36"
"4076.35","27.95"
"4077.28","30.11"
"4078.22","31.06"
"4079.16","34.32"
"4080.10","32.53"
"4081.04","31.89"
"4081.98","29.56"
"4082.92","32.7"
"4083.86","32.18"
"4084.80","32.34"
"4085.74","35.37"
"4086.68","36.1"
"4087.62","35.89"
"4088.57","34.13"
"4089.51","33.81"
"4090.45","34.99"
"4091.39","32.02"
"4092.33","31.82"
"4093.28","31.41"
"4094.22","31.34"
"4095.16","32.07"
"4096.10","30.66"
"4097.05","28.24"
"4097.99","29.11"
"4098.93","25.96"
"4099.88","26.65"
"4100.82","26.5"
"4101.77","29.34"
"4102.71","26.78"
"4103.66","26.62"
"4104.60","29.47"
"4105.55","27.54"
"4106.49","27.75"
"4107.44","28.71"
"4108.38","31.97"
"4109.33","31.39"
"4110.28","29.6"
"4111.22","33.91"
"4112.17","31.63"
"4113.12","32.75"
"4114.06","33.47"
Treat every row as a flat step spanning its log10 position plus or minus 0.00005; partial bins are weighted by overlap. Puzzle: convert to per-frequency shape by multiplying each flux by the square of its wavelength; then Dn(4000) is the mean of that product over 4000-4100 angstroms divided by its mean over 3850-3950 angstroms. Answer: 1.83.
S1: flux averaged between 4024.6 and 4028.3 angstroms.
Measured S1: 33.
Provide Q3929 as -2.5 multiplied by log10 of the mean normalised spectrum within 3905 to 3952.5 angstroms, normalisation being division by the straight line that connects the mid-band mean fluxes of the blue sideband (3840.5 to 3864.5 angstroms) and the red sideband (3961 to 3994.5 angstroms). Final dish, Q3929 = 0.03 mag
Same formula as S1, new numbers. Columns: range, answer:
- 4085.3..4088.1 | 35.7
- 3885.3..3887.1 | 16.9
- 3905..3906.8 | 20.9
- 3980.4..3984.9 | 27.1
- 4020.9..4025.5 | 30.8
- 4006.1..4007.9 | 30.6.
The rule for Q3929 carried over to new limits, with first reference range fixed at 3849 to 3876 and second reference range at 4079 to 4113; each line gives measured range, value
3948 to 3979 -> 0.201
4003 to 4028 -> -0.224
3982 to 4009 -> -0.207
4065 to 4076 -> -0.061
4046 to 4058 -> -0.103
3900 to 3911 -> -0.129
